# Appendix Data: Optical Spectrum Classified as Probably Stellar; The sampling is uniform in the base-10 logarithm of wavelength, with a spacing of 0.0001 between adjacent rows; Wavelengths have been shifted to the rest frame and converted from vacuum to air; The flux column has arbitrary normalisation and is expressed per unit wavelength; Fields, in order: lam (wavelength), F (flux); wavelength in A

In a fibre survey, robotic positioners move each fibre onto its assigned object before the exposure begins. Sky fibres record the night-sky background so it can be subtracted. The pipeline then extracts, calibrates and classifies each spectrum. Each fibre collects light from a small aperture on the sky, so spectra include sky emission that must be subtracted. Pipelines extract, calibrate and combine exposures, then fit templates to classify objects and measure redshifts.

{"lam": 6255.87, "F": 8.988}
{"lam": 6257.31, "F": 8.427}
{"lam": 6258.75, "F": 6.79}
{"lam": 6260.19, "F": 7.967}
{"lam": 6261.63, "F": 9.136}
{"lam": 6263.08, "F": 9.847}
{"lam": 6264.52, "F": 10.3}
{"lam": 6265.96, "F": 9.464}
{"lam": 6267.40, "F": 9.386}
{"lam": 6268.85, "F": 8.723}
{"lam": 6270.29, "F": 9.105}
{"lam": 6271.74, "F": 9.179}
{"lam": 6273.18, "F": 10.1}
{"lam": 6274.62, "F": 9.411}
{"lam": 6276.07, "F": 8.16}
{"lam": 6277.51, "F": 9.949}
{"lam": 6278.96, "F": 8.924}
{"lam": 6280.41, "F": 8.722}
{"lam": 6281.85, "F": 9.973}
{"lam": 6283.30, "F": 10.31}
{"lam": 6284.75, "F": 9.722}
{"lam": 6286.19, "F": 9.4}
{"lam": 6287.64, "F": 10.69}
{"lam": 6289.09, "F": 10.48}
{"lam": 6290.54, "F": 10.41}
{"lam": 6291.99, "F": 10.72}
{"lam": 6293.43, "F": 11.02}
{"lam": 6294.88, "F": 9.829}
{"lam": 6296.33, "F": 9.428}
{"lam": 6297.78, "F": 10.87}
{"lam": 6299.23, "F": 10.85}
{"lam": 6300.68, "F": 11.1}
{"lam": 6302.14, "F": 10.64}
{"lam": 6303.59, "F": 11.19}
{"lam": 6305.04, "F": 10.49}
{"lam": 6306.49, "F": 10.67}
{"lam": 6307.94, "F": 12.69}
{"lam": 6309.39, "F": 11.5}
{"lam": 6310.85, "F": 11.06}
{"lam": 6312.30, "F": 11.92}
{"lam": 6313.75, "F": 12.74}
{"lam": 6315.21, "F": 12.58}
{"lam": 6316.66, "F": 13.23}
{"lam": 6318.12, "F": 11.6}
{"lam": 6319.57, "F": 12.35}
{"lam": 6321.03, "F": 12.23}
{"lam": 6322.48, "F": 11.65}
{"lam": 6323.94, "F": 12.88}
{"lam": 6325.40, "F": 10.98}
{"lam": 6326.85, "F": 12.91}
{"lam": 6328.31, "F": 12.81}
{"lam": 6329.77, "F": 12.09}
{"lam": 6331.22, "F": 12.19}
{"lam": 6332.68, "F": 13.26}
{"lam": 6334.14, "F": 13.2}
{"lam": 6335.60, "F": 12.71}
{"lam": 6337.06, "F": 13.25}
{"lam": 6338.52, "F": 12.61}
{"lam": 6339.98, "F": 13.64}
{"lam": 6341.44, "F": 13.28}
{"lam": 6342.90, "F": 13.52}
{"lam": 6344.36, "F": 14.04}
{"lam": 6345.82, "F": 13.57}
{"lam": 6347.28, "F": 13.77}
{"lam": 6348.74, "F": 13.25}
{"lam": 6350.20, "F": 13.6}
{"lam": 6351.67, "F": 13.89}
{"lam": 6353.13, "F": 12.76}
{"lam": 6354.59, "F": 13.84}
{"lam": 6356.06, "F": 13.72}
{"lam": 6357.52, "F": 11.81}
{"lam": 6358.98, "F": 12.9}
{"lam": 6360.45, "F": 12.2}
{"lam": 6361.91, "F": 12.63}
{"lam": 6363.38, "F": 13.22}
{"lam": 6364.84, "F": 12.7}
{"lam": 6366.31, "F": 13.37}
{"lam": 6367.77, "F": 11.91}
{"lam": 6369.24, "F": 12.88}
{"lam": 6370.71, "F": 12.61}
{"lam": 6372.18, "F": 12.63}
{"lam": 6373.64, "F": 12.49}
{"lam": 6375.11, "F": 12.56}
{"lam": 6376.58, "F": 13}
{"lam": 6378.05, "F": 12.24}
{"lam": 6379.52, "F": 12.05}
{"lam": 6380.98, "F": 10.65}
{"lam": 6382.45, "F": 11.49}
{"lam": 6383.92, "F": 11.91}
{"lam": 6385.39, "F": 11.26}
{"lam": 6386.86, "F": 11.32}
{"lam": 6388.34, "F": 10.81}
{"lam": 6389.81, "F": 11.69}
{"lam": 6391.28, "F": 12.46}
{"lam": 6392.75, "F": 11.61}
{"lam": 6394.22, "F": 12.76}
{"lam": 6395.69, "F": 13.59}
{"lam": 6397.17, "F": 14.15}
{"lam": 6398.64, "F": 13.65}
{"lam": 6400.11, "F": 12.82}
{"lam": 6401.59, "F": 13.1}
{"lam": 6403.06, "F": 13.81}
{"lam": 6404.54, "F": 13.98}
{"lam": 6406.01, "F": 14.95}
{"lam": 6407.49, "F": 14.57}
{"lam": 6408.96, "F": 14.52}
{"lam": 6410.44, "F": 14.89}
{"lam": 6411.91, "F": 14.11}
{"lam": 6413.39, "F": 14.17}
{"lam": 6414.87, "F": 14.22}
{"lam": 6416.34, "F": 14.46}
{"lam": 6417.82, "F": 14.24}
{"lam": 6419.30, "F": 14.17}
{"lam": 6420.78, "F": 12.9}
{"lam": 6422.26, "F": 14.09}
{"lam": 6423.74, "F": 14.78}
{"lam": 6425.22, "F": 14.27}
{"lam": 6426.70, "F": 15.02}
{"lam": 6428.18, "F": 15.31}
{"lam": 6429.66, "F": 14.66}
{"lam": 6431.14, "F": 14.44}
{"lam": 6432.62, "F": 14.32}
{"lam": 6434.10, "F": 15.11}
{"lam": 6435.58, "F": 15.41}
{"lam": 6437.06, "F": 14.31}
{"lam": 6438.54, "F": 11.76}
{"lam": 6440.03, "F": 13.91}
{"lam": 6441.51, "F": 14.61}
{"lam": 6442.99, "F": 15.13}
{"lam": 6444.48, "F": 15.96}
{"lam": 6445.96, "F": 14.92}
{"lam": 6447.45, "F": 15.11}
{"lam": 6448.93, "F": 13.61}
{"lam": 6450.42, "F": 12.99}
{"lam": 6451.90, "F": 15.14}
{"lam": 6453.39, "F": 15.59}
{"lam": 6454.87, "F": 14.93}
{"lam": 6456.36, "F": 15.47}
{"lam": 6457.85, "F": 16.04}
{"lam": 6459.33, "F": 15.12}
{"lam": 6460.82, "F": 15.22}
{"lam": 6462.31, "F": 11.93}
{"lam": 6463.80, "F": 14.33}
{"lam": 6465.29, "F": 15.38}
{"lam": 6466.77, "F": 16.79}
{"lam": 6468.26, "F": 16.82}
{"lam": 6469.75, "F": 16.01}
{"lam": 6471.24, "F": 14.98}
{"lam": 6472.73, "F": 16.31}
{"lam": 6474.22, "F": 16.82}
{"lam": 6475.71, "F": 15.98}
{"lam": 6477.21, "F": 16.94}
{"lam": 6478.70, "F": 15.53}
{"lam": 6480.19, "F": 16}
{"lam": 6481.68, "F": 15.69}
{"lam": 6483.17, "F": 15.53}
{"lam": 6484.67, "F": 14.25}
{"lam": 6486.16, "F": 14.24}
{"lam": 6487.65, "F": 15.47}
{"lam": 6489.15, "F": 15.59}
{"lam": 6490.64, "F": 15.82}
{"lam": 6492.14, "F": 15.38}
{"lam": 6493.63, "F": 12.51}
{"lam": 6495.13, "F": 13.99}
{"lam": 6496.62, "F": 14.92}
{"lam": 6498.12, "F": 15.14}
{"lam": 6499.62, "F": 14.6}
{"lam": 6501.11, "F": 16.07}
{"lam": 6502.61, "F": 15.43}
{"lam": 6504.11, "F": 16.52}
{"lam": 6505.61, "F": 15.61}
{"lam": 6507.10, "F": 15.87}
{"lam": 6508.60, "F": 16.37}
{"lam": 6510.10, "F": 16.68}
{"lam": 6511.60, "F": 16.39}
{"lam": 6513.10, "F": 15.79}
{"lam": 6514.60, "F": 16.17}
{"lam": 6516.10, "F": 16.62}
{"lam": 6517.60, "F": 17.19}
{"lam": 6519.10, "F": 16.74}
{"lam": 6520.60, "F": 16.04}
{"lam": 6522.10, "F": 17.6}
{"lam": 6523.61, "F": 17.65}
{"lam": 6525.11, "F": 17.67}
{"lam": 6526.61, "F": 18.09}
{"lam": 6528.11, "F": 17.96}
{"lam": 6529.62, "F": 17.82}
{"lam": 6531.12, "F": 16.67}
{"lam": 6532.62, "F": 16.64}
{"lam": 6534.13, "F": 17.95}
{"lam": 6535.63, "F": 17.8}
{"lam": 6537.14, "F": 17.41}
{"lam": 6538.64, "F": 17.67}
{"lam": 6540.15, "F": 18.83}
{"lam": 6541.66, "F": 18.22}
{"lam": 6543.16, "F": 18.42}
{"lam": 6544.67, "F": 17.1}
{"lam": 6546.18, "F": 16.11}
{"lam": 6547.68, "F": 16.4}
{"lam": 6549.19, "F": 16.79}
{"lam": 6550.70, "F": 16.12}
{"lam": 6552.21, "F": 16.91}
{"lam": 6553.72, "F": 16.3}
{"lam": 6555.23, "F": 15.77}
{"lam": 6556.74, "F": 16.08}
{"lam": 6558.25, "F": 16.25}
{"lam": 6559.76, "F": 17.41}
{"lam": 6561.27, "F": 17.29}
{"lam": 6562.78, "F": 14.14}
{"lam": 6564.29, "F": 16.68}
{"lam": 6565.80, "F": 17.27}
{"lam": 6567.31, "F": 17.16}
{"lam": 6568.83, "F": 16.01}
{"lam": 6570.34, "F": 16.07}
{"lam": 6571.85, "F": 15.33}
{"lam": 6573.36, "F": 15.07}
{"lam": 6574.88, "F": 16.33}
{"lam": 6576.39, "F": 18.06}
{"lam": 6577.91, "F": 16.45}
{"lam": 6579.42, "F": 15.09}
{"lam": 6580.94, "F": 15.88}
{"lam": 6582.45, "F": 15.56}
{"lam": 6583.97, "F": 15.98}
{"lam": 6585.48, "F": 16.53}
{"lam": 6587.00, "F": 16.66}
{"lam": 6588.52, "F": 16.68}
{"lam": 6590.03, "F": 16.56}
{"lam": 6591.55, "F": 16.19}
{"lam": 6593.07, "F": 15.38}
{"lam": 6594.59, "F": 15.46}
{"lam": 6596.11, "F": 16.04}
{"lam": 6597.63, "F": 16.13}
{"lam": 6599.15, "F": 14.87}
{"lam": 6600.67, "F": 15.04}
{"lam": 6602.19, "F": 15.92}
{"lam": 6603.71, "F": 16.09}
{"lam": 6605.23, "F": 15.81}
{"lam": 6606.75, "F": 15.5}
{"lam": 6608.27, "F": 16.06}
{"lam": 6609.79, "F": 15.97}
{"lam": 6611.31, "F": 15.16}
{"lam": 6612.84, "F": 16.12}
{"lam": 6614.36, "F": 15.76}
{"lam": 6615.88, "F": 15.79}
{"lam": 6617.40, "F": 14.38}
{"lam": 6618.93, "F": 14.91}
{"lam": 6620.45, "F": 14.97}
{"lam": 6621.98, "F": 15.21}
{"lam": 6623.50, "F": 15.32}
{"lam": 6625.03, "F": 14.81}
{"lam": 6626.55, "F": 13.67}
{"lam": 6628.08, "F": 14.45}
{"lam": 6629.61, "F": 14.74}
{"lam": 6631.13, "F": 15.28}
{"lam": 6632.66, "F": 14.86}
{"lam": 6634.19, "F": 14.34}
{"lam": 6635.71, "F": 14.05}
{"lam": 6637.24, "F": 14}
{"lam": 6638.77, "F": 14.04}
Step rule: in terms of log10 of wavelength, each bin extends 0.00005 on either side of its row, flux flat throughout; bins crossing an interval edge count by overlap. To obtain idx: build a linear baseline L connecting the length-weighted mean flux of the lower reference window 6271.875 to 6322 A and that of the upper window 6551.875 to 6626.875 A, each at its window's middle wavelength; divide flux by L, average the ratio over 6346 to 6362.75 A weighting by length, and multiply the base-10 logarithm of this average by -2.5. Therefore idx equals -0.12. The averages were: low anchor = 10.7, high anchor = 15.9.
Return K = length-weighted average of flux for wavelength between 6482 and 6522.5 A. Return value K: 15.6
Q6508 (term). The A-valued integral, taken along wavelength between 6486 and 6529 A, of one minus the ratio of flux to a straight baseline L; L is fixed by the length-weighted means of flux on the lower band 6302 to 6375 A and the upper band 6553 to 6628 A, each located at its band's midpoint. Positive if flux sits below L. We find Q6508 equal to -3.6 A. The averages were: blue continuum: 12.6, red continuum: 15.8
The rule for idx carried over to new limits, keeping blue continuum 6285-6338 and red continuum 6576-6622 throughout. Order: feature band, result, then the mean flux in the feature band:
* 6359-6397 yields 0.024 mag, 12.3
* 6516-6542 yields -0.183 mag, 17.5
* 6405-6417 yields -0.113 mag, 14.5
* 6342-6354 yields -0.121 mag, 13.6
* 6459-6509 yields -0.093 mag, 15.4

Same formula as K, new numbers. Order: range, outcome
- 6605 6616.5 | 15.8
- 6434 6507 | 15.1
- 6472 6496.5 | 15.4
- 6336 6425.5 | 13.1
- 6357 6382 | 12.5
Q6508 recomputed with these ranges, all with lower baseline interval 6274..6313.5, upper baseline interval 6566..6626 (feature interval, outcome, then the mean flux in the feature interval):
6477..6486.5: -1.14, 15.4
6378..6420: -2.74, 13.1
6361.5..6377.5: -1.31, 12.7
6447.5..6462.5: -1.62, 14.7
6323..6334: -1.44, 12.5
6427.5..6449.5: -2.68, 14.6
